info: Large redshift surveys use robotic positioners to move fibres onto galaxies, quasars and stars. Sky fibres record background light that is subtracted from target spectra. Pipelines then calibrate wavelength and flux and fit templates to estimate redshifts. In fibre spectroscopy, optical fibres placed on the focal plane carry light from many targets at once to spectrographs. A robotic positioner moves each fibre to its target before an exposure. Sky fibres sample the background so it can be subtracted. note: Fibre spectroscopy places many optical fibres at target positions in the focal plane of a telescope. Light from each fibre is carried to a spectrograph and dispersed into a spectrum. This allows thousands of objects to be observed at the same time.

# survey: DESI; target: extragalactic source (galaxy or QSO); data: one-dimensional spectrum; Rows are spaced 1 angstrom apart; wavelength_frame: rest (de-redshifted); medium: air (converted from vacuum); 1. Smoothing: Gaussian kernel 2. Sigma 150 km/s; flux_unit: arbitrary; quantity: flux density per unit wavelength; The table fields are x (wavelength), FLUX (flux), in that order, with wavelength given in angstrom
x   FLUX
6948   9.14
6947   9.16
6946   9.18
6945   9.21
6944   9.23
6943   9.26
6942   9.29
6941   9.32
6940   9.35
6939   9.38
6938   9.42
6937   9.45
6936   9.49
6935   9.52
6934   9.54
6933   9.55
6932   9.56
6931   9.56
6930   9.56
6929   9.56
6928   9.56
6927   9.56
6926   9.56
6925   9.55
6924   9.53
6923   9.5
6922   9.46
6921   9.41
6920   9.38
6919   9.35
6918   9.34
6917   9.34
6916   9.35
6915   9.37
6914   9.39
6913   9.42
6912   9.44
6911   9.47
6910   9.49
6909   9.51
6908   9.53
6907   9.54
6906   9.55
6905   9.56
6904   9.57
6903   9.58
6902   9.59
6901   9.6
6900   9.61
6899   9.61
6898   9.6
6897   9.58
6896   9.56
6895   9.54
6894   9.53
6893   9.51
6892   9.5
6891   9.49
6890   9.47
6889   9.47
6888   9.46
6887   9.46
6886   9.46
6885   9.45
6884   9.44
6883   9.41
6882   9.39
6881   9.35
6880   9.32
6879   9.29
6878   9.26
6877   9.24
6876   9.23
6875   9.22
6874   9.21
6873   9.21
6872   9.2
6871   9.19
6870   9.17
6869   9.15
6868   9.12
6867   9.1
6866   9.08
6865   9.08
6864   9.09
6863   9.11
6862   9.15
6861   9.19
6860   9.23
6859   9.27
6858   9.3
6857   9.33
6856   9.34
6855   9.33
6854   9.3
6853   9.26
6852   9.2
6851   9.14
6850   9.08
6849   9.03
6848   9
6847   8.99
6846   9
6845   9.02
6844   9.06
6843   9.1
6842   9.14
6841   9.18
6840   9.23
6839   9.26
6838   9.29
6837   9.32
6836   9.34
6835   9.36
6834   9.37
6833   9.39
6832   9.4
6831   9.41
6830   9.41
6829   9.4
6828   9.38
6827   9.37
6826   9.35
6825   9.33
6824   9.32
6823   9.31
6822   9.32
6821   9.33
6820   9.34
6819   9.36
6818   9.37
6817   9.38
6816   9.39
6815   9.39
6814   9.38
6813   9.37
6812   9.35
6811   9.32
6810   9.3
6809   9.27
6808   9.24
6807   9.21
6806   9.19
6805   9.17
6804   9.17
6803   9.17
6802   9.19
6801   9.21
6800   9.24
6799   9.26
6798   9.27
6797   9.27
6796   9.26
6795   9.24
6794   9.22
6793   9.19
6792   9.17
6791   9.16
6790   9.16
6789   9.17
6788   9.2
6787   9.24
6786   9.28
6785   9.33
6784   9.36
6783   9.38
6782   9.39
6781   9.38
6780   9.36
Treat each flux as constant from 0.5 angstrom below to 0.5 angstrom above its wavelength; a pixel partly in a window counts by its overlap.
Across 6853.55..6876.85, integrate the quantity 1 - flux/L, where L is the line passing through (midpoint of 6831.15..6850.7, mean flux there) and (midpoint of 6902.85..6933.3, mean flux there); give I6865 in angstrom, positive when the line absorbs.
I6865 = 0.2 angstrom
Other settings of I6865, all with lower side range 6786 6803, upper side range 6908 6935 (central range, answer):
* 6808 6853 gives 0.08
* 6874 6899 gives -0.06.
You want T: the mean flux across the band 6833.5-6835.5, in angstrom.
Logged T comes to 9.36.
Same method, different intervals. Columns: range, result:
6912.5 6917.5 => 9.37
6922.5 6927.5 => 9.54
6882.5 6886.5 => 9.44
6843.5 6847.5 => 9.02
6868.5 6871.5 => 9.17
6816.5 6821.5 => 9.36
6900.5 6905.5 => 9.58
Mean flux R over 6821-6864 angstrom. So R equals 9.24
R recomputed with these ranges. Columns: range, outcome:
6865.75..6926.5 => 9.42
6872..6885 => 9.3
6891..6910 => 9.56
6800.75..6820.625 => 9.29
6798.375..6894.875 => 9.28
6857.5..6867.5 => 9.16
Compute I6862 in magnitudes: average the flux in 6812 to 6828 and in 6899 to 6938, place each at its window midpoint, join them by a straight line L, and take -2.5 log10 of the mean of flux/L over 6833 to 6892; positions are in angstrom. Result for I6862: 0.02 mag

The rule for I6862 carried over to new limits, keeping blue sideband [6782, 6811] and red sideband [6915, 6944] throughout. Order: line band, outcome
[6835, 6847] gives 0.02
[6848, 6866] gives 0.02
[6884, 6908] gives -0.02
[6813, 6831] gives -0.01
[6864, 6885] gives 0.01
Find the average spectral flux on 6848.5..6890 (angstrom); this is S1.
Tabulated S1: 9.25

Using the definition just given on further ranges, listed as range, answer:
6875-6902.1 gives 9.45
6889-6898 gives 9.52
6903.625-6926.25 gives 9.46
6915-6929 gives 9.45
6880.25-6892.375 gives 9.44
